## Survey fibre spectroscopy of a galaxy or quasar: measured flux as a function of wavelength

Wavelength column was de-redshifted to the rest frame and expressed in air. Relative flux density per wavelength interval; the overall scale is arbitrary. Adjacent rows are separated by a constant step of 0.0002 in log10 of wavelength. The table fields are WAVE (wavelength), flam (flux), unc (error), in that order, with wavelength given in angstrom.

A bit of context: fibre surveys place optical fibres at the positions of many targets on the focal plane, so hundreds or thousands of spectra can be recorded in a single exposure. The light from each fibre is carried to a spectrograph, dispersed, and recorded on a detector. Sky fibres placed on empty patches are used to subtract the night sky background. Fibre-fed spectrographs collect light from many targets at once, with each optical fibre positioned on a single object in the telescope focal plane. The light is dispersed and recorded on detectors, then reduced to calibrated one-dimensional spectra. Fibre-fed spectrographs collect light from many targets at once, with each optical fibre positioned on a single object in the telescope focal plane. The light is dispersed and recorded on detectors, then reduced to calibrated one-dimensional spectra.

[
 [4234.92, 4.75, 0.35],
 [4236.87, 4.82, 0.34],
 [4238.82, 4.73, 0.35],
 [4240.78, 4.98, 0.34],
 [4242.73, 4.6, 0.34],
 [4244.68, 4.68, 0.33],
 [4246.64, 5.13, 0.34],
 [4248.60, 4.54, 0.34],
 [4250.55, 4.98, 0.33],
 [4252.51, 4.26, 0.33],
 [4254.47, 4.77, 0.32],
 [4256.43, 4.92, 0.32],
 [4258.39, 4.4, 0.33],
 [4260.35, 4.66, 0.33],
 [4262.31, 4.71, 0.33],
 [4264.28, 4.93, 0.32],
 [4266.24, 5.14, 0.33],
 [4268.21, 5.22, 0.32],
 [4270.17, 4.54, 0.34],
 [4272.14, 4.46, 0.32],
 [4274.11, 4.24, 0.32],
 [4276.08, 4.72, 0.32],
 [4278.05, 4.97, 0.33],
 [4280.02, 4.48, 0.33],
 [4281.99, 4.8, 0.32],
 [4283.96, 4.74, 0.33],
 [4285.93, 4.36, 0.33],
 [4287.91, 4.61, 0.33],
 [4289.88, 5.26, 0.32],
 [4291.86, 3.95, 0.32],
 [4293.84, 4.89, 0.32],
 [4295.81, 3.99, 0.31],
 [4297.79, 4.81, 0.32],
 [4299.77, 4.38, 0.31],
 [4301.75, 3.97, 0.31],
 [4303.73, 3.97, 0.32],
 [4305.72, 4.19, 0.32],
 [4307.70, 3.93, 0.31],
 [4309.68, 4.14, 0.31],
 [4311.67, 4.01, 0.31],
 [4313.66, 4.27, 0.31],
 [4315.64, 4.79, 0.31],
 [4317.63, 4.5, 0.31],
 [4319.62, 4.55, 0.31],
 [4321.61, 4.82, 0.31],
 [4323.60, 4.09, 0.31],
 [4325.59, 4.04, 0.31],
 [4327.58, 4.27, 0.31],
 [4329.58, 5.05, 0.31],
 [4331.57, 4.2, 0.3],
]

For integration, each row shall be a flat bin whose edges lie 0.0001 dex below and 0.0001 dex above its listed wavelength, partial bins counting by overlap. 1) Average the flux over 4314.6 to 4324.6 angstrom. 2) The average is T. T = 4.55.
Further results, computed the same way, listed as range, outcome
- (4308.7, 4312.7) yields 4.07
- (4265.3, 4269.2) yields 5.18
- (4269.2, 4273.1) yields 4.5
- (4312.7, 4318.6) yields 4.53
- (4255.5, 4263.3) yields 4.67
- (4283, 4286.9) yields 4.55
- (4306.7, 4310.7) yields 4.04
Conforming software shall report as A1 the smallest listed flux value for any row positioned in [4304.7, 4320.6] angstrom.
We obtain 3.93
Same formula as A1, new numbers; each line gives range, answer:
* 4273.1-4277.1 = 4.24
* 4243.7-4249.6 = 4.54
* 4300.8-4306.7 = 3.97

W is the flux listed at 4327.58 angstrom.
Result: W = 4.27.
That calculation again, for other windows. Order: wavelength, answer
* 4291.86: 3.95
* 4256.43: 4.92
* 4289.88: 5.26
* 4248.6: 4.54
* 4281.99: 4.8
